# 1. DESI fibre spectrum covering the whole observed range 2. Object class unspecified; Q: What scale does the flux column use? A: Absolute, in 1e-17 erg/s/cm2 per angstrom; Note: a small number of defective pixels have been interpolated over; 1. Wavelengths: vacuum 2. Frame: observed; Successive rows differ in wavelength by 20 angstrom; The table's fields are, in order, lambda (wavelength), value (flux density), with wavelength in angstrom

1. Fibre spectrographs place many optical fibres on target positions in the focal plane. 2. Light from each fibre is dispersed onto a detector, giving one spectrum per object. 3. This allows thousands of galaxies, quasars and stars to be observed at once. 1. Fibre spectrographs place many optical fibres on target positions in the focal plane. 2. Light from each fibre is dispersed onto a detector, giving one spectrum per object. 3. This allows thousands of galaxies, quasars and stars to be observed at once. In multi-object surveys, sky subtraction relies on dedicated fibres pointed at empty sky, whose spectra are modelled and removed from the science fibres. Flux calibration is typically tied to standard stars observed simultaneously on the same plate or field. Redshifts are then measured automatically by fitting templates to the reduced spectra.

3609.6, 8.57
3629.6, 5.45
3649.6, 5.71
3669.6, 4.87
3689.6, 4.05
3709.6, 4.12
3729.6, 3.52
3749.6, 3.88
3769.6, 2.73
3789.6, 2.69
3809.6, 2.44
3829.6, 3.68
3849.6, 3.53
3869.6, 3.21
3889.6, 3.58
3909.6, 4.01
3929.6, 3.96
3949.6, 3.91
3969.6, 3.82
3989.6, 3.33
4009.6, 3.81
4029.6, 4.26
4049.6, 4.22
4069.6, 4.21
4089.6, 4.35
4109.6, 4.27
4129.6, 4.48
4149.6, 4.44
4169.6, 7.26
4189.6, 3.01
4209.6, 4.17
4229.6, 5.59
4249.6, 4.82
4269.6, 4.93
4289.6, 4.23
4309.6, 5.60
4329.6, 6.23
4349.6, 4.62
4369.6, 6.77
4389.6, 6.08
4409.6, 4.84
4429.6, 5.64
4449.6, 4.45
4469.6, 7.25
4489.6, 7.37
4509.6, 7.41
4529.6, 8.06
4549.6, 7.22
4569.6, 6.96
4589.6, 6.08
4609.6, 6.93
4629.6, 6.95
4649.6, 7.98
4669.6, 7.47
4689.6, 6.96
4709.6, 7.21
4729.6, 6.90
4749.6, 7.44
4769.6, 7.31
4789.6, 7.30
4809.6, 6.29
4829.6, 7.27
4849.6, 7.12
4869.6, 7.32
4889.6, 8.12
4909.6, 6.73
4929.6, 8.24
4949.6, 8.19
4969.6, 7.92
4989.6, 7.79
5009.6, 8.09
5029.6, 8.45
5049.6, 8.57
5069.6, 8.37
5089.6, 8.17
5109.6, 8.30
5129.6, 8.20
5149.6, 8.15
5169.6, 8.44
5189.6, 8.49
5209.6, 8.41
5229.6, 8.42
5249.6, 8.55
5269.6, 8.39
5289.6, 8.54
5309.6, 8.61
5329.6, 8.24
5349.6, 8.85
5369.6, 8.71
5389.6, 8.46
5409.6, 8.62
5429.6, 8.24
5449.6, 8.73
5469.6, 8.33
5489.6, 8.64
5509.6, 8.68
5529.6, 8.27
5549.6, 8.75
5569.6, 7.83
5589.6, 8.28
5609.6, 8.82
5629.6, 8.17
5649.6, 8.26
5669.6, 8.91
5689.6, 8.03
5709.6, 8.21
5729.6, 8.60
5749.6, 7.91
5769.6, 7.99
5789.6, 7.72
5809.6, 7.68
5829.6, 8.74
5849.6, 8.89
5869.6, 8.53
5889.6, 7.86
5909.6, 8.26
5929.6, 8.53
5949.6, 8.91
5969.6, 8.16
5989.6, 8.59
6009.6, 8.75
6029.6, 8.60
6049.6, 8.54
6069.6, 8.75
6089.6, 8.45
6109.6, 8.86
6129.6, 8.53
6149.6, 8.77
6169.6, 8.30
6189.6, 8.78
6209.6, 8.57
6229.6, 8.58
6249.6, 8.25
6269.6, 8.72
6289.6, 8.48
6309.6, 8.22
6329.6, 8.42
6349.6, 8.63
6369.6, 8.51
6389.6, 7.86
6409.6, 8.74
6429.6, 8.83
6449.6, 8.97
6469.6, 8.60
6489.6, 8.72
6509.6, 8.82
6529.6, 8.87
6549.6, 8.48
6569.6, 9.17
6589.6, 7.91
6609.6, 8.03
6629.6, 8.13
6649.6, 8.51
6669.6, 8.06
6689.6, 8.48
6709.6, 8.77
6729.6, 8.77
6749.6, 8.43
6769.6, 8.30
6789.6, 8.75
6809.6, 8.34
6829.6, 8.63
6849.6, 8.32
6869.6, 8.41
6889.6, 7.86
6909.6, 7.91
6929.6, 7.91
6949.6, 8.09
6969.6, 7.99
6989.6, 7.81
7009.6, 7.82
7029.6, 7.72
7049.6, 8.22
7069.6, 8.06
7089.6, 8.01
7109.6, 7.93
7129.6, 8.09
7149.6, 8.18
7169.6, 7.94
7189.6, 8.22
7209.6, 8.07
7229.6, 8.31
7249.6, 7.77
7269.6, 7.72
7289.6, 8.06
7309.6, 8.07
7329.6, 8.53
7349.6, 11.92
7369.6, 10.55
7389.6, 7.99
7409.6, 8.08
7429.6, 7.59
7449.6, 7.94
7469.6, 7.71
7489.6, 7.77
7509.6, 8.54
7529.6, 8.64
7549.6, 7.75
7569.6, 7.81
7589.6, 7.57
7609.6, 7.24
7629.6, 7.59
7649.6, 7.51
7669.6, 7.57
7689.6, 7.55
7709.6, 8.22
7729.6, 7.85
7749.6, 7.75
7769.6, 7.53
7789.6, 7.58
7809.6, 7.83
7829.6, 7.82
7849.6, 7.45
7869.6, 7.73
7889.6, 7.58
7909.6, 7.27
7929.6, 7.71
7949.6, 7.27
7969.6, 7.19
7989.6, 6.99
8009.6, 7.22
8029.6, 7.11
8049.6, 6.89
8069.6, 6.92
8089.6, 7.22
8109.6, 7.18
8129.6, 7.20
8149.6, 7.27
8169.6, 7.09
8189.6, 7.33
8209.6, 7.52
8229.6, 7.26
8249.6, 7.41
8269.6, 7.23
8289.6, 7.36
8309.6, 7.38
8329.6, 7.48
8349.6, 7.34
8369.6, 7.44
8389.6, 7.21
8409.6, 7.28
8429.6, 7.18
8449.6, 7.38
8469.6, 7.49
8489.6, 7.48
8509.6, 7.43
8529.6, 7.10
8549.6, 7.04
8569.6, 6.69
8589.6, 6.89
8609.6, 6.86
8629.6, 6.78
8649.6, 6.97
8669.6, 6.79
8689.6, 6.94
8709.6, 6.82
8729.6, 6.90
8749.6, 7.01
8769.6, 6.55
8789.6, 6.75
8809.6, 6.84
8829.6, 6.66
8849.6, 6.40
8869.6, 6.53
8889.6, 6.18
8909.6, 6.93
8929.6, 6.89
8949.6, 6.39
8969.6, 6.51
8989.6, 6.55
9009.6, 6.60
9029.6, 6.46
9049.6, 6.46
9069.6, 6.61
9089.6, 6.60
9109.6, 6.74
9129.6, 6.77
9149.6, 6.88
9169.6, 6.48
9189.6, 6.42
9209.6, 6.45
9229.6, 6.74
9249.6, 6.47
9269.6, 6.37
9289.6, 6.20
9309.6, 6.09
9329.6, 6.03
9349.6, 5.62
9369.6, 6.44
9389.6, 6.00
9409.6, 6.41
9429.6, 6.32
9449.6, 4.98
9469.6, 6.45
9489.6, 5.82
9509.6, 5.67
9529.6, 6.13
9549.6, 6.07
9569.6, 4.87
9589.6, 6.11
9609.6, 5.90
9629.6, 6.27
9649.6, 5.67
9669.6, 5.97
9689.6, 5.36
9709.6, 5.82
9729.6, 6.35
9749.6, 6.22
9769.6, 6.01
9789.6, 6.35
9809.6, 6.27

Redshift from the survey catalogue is 0.119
